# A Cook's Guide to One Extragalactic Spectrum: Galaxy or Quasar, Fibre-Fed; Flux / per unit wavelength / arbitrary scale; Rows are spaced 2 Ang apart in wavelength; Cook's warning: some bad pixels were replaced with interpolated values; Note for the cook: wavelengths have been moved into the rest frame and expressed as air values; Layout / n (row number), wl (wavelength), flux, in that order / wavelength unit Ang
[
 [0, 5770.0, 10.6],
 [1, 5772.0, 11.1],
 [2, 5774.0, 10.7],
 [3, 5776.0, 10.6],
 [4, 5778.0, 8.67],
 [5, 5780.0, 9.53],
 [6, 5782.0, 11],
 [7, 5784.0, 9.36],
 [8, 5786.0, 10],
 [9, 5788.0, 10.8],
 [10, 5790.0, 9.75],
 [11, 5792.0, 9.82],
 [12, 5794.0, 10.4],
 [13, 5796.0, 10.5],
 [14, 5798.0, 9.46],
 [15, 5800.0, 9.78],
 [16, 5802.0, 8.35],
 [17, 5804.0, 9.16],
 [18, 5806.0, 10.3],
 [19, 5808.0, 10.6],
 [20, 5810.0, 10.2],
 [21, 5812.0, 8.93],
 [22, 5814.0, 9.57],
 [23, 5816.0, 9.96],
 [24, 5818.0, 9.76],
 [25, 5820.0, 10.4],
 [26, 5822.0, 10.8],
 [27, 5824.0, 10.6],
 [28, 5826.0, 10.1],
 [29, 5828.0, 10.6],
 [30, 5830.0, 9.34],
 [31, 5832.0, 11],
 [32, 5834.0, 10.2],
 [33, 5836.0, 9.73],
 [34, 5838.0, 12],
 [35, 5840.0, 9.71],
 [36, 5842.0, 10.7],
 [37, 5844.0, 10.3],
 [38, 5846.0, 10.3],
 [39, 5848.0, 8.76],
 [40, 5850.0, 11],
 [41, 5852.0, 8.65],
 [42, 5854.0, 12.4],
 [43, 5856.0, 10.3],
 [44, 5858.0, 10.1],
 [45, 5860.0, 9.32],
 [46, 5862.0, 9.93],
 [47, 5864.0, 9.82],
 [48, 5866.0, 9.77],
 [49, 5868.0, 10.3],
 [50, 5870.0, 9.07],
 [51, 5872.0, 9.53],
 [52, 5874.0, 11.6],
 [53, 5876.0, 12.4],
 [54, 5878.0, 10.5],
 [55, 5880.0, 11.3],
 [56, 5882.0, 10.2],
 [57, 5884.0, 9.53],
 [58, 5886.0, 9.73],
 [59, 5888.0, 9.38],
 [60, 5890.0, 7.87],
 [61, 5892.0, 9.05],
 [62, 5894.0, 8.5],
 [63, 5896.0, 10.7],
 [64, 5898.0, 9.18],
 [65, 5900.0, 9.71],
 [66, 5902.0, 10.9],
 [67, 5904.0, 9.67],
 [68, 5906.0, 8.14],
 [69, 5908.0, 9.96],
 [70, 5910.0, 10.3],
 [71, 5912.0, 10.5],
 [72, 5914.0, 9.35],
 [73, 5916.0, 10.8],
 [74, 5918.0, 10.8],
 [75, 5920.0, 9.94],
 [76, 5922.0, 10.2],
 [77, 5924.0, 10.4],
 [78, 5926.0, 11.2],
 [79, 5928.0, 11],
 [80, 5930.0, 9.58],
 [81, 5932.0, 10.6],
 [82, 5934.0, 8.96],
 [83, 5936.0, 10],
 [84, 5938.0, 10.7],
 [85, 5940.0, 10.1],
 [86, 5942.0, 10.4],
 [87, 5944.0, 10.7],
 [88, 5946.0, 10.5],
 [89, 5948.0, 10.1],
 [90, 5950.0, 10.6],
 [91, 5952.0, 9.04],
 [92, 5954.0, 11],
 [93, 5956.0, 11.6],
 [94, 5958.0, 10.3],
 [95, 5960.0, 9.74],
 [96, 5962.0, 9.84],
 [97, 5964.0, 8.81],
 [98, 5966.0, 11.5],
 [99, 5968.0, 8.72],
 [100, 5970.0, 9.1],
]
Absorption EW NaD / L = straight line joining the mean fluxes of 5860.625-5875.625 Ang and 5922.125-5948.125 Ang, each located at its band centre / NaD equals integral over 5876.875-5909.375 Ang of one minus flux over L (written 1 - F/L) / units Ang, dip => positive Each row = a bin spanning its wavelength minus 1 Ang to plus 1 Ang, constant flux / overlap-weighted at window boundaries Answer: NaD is 1.6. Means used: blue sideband 10.1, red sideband 10.3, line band 9.66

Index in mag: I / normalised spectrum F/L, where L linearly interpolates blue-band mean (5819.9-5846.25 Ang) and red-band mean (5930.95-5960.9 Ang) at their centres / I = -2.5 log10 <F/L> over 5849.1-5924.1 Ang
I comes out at 0.04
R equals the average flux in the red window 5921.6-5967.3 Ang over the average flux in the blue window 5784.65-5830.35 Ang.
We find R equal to 1.03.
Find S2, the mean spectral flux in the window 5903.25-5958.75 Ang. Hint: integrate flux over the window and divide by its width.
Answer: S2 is 10.2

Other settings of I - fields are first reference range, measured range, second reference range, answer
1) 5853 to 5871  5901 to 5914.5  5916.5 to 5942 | 0.043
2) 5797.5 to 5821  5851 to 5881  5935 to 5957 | -0.034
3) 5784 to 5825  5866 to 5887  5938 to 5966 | -0.030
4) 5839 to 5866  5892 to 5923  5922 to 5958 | 0.042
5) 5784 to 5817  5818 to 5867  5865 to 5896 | -0.037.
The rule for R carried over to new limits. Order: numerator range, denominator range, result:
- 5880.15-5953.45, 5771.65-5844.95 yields 0.99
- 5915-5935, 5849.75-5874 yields 1.03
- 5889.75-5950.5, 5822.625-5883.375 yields 0.97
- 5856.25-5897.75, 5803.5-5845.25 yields 0.97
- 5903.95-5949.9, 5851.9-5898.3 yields 1.02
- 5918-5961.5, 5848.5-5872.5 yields 1.03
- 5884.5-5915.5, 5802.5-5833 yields 0.95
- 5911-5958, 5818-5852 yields 1.01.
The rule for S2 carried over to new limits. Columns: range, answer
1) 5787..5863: 10.1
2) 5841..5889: 10.2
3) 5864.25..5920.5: 9.95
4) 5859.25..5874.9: 9.92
